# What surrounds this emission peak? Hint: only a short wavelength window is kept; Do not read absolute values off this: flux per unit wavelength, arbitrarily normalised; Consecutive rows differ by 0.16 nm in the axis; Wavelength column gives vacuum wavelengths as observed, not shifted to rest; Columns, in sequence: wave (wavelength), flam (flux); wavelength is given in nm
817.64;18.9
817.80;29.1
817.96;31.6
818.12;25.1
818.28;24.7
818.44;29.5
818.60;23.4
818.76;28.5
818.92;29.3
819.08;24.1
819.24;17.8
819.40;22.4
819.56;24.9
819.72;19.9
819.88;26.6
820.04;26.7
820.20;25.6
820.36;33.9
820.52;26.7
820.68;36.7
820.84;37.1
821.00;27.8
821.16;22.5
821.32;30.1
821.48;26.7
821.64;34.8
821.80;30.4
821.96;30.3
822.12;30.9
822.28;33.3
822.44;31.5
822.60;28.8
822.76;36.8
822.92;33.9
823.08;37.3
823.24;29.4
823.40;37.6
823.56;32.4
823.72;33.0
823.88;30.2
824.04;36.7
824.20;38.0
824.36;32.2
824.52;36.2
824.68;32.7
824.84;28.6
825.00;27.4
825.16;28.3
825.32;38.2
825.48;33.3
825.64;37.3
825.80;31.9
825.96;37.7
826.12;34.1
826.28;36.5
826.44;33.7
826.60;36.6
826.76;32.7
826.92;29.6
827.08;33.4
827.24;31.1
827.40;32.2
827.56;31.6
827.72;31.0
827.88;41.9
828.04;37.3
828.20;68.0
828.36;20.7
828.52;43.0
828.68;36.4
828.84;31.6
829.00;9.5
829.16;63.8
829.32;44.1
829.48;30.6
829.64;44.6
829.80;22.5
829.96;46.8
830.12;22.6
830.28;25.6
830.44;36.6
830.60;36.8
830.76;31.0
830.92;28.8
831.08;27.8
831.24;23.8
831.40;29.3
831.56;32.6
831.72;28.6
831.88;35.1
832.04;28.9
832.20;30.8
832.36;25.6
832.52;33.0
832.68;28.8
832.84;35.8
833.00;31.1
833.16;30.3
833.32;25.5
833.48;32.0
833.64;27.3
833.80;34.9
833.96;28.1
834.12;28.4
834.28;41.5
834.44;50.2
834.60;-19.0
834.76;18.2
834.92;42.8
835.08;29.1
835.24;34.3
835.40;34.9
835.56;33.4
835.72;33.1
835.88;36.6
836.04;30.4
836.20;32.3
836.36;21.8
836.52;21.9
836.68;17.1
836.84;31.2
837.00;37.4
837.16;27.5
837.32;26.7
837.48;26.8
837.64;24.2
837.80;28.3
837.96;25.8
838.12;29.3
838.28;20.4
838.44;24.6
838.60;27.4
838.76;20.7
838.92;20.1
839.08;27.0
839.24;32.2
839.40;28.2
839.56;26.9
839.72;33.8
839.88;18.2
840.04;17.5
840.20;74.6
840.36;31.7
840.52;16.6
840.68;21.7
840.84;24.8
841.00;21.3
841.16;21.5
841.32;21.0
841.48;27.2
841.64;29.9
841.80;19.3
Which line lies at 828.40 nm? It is Mg II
